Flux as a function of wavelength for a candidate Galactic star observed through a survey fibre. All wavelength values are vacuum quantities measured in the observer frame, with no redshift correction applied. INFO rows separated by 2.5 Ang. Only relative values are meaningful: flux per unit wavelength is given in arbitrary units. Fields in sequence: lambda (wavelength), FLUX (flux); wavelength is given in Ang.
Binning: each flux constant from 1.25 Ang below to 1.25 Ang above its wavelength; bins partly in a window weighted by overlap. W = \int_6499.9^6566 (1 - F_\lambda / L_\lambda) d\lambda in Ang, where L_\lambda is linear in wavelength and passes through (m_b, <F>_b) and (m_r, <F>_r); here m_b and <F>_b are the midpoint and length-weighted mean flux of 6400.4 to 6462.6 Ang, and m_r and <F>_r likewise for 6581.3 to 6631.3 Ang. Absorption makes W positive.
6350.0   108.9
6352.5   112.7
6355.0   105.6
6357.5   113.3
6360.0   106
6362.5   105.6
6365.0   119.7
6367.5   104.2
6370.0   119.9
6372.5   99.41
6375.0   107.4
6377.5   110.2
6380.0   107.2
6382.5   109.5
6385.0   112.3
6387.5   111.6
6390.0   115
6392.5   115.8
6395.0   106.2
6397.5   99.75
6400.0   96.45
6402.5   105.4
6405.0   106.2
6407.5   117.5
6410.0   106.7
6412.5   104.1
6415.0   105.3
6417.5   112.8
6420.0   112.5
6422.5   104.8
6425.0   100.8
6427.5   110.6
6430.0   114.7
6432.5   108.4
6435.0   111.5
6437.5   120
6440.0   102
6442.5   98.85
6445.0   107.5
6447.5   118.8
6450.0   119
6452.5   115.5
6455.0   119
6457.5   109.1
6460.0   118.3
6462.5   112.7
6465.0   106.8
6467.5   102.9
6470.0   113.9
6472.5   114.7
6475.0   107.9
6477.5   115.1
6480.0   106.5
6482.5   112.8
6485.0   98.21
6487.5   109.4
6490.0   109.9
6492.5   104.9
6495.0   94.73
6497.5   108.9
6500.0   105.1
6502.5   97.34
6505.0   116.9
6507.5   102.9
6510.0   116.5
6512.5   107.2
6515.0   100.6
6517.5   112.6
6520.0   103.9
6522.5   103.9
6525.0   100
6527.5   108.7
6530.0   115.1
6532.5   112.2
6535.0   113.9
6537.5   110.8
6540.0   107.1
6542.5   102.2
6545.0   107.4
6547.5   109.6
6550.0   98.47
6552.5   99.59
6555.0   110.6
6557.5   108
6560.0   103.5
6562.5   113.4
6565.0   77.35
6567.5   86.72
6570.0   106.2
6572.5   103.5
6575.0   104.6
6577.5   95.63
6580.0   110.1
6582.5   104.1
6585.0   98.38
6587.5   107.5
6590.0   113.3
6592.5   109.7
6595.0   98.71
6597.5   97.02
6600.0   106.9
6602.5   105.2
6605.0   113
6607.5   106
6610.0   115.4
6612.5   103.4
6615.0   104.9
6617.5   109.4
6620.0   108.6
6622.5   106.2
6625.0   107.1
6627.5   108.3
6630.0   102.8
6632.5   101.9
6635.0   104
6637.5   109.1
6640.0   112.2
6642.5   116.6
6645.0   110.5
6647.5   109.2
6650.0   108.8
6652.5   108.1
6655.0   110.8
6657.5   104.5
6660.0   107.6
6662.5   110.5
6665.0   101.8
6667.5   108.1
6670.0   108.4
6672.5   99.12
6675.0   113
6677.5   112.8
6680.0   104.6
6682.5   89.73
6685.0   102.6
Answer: 1.1 Ang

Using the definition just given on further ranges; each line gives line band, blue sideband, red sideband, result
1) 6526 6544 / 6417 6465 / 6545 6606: -0.69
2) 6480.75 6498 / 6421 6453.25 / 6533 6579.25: 0.29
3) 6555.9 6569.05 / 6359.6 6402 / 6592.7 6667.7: 1.13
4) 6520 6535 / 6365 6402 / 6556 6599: -0.61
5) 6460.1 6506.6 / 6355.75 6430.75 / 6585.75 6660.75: 0.11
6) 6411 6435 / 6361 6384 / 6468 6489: 0.22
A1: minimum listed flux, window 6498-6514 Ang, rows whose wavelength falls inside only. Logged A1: 97.34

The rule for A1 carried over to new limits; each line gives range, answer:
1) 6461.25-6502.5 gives 94.73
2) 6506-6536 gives 100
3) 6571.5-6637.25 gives 95.63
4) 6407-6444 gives 98.85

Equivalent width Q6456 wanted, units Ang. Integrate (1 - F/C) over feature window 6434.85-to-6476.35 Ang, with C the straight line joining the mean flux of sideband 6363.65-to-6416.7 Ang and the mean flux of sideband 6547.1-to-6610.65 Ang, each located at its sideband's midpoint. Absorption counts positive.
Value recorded -1.9 Ang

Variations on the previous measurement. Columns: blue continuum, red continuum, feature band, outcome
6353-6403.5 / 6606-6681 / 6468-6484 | -0.4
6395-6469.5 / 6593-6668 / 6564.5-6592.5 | 1.6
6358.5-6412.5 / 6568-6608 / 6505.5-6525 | -0.1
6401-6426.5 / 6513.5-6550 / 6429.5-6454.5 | -1.0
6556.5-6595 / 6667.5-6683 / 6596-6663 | -2.2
